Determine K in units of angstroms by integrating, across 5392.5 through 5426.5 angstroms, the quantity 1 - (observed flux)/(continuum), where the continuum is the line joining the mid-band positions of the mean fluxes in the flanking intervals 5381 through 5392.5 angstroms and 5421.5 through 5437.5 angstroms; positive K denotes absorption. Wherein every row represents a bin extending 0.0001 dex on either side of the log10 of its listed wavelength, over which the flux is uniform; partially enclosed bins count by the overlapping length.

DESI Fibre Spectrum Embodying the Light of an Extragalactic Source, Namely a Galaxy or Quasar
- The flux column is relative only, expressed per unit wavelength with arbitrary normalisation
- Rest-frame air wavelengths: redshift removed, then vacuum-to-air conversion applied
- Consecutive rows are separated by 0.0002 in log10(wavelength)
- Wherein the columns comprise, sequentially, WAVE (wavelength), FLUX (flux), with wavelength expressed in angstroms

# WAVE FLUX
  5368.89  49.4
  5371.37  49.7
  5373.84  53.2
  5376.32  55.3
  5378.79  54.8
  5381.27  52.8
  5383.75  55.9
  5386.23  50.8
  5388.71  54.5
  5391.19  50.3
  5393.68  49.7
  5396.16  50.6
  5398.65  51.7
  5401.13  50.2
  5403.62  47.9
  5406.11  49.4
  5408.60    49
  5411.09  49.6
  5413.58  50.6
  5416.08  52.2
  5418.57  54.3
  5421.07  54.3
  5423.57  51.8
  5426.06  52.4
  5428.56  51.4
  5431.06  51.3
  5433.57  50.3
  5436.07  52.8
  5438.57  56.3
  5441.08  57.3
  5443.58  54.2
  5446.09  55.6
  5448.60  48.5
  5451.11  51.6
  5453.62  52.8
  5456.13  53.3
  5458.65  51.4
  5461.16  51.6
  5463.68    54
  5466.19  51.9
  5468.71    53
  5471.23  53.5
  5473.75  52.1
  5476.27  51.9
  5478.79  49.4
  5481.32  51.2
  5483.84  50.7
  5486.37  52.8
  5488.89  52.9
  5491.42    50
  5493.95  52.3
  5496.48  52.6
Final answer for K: 0.88 angstroms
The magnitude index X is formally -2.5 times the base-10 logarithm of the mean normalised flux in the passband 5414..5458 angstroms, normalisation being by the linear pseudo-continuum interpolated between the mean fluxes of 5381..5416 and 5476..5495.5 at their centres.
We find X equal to -0.04 mag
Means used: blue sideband 50.9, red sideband 51.4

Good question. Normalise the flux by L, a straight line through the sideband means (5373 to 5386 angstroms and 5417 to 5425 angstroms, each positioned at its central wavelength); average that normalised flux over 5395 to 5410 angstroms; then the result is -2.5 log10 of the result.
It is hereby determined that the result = 0.08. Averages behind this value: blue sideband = 54.1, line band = 49.8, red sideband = 53.4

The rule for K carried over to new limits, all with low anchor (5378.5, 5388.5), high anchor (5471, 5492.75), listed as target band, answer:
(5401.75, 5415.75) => 0.9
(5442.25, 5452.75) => -0.1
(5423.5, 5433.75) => 0.2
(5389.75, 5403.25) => 0.7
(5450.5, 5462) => 0.0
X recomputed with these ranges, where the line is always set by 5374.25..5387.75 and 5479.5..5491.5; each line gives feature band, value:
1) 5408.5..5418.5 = 0.05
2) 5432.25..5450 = -0.02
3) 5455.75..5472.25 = -0.01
